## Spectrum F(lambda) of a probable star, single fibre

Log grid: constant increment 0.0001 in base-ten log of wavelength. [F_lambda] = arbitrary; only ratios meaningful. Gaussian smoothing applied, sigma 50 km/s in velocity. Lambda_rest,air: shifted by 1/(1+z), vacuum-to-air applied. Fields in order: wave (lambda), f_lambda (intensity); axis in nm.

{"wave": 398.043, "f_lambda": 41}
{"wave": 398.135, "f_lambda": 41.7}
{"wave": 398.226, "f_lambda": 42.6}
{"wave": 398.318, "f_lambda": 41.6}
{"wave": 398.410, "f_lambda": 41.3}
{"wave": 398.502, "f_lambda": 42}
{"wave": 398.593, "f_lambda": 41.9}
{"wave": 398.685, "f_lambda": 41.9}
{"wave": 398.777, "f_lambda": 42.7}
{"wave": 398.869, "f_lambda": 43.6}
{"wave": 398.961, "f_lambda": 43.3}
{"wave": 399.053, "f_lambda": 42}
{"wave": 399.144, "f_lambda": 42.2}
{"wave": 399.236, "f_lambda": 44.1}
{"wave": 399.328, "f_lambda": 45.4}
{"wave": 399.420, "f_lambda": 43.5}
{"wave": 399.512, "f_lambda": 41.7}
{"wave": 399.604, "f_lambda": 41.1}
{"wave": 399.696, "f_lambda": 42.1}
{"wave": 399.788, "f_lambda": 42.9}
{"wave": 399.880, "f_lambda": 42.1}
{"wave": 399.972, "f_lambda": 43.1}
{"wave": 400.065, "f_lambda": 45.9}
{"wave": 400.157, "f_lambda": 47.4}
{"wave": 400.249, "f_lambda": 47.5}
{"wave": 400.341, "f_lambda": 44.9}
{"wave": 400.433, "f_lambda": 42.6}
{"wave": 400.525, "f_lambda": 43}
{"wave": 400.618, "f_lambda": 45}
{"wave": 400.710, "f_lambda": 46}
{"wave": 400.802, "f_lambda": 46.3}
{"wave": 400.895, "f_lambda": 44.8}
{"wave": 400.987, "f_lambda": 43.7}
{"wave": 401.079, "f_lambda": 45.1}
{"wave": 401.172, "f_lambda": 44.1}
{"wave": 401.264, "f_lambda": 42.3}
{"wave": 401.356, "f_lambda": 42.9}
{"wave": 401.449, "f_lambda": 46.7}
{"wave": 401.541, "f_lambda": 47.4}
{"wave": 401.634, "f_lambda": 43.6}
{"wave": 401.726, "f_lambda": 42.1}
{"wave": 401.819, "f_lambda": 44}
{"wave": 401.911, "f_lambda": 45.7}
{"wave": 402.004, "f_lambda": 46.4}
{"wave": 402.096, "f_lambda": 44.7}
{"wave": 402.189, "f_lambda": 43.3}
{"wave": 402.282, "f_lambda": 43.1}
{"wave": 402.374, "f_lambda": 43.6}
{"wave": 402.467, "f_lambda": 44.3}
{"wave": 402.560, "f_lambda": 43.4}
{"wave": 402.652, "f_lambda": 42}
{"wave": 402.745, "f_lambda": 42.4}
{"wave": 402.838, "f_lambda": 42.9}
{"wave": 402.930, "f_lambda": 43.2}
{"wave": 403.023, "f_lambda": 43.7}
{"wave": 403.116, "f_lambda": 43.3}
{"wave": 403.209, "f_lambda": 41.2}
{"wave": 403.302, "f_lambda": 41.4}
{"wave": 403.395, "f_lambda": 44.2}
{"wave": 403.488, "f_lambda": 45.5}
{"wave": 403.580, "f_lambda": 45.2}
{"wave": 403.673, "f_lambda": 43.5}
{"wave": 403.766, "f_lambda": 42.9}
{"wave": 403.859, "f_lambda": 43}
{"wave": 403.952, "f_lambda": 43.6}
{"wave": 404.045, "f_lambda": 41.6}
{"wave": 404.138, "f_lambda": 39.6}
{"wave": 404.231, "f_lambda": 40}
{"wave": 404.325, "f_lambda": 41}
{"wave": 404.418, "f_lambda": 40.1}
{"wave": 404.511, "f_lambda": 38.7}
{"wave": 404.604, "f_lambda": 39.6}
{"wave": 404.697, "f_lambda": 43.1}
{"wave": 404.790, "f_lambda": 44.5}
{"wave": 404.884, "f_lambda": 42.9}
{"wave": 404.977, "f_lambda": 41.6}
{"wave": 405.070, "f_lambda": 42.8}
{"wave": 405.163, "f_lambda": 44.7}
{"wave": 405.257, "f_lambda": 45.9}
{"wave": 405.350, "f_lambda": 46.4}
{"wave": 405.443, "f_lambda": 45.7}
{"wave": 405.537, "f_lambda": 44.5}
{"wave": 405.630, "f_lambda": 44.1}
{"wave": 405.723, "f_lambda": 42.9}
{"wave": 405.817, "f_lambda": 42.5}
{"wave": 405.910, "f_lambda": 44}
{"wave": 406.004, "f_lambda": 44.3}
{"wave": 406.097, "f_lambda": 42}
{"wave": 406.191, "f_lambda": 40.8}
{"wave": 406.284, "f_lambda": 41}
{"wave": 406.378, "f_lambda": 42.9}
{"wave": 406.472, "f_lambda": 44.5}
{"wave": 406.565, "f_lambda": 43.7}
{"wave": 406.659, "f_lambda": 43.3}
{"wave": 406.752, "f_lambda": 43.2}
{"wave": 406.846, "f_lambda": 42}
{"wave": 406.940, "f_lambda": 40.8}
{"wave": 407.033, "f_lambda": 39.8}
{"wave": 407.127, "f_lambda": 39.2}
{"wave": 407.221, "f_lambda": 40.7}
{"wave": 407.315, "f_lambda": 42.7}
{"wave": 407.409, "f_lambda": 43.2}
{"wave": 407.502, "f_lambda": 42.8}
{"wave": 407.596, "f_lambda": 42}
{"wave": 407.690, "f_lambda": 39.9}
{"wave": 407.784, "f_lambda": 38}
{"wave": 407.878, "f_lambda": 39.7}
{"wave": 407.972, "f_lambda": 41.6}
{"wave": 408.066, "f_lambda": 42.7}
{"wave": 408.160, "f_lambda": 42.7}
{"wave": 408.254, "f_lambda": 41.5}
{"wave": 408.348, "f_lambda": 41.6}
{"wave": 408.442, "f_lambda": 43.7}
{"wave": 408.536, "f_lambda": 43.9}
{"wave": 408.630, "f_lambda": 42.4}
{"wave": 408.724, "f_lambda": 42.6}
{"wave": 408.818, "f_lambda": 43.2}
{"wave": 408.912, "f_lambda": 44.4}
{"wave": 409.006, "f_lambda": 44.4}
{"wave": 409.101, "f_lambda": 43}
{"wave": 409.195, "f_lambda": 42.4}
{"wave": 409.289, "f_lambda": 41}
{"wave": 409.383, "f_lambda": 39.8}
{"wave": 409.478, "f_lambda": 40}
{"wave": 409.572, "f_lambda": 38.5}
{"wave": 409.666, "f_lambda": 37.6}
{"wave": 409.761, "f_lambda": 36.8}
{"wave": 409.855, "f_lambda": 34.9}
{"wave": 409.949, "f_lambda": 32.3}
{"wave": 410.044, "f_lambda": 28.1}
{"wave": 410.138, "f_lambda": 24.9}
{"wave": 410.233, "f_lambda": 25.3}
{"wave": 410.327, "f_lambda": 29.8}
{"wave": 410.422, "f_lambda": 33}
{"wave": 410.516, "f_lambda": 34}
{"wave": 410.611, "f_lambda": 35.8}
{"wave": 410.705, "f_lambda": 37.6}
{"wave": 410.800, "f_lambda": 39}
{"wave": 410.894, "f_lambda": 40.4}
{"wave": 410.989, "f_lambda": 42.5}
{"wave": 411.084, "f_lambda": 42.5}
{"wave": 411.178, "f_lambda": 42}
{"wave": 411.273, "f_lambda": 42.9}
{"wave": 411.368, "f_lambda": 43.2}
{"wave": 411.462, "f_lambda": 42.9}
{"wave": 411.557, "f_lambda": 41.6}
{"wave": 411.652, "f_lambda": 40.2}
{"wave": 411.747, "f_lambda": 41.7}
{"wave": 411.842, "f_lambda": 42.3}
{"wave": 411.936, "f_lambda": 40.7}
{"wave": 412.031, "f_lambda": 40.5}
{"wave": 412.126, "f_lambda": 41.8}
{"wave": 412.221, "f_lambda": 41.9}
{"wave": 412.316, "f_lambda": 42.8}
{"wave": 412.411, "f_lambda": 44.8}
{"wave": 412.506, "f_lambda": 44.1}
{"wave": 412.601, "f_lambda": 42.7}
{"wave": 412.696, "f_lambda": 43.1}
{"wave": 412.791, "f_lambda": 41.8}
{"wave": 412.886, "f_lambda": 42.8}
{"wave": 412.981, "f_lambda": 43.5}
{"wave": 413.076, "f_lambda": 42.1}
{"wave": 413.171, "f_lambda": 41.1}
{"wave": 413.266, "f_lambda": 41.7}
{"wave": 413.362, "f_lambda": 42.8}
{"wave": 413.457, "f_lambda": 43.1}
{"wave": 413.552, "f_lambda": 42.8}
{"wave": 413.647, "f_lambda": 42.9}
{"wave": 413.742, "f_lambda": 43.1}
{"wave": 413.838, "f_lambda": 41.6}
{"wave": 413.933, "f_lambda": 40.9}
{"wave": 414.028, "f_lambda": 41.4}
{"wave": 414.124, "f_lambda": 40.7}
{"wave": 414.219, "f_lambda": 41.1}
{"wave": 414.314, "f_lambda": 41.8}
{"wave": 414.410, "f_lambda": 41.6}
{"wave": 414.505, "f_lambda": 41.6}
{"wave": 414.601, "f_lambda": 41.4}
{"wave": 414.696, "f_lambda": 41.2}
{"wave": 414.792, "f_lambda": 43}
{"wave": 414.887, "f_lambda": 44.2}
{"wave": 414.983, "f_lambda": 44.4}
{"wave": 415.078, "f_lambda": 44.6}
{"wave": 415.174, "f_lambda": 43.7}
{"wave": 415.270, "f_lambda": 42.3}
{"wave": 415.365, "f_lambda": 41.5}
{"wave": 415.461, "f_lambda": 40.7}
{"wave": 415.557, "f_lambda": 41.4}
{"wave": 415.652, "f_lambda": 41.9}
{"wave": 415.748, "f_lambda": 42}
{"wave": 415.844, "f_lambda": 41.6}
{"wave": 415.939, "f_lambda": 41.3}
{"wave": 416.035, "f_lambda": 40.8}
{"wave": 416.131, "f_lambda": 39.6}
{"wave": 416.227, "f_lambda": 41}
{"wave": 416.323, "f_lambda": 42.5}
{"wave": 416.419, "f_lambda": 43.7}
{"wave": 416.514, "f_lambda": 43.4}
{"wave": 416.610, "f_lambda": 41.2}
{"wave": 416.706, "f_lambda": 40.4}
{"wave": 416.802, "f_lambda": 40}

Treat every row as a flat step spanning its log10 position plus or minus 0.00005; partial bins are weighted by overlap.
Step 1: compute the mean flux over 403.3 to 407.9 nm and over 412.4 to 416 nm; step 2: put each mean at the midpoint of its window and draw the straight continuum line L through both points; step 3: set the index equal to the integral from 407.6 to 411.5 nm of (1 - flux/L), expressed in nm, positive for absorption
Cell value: 0.30 nm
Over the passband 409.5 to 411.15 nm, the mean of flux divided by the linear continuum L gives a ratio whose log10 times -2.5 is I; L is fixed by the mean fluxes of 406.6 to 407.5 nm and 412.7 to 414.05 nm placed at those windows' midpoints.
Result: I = 0.20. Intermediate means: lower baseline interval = 41.7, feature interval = 35.1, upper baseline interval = 42.3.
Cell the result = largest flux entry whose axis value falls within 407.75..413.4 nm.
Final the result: 44.8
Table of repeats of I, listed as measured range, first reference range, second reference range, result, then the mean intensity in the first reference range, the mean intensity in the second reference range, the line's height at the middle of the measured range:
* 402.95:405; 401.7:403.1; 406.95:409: 0.02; 43.7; 41.9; 43.2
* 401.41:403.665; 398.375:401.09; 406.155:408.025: -0.03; 43.6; 41.6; 42.9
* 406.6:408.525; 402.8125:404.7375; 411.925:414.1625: 0.02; 42.3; 42.3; 42.3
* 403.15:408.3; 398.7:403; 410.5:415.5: 0.02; 43.9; 41.9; 43.1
